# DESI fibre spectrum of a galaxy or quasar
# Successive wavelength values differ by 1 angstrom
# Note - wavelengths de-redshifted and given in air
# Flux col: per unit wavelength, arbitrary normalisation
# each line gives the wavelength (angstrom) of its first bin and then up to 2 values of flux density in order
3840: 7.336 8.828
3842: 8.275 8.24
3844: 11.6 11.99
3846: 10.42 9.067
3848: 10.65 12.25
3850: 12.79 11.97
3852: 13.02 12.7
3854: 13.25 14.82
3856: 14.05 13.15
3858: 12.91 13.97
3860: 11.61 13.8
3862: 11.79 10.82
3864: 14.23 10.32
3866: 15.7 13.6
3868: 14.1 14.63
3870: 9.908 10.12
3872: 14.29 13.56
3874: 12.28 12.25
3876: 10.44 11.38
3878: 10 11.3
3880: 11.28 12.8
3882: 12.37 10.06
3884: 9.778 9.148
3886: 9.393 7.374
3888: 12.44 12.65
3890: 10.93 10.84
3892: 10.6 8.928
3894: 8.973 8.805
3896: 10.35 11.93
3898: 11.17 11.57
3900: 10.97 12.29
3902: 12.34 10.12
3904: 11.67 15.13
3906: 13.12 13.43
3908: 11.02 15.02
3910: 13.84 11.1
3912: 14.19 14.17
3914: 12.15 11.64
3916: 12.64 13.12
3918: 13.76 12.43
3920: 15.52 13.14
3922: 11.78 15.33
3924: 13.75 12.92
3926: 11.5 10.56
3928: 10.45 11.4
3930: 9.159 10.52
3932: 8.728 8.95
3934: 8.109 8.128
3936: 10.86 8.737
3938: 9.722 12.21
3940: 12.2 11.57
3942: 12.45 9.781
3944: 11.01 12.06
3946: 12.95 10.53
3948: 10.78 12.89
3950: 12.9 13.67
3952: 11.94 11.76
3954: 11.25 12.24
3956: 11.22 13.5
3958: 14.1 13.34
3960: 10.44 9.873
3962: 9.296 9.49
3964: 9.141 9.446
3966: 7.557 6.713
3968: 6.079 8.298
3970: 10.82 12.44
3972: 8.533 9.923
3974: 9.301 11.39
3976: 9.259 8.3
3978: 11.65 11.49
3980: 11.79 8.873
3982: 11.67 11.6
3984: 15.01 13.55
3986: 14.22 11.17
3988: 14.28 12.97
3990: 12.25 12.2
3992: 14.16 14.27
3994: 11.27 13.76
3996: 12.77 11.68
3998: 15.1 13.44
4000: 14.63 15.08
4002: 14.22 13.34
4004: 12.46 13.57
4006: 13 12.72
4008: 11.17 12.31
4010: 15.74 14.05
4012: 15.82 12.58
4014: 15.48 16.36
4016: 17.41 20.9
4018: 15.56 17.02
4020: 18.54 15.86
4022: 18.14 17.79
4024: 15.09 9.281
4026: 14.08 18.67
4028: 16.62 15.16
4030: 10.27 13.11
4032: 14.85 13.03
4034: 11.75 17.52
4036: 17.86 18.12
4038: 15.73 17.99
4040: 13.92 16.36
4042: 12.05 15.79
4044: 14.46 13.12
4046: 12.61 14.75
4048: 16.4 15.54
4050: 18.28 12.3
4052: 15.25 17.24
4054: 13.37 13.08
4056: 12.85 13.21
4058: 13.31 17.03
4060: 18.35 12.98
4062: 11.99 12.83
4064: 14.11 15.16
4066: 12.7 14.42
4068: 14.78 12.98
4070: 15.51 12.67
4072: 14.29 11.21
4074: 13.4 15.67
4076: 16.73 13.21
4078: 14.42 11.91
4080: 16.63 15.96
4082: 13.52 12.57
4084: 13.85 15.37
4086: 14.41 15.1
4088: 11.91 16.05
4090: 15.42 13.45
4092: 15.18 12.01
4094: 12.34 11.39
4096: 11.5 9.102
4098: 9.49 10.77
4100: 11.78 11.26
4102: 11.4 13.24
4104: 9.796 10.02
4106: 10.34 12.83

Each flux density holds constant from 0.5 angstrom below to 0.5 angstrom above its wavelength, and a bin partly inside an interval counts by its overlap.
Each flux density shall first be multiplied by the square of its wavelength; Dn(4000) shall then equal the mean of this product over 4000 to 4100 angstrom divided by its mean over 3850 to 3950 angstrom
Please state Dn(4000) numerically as 1.31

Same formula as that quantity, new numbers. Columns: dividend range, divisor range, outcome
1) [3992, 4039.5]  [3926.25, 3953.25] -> 1.41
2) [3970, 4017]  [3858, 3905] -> 1.18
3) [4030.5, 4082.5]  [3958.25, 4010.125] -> 1.29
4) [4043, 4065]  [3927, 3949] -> 1.45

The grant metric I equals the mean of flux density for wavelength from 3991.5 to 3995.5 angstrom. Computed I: 13.4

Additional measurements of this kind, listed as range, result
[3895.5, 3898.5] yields 11.2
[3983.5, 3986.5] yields 14.3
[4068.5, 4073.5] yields 13.3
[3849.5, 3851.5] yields 12.4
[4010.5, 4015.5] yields 14.9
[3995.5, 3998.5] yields 13.2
